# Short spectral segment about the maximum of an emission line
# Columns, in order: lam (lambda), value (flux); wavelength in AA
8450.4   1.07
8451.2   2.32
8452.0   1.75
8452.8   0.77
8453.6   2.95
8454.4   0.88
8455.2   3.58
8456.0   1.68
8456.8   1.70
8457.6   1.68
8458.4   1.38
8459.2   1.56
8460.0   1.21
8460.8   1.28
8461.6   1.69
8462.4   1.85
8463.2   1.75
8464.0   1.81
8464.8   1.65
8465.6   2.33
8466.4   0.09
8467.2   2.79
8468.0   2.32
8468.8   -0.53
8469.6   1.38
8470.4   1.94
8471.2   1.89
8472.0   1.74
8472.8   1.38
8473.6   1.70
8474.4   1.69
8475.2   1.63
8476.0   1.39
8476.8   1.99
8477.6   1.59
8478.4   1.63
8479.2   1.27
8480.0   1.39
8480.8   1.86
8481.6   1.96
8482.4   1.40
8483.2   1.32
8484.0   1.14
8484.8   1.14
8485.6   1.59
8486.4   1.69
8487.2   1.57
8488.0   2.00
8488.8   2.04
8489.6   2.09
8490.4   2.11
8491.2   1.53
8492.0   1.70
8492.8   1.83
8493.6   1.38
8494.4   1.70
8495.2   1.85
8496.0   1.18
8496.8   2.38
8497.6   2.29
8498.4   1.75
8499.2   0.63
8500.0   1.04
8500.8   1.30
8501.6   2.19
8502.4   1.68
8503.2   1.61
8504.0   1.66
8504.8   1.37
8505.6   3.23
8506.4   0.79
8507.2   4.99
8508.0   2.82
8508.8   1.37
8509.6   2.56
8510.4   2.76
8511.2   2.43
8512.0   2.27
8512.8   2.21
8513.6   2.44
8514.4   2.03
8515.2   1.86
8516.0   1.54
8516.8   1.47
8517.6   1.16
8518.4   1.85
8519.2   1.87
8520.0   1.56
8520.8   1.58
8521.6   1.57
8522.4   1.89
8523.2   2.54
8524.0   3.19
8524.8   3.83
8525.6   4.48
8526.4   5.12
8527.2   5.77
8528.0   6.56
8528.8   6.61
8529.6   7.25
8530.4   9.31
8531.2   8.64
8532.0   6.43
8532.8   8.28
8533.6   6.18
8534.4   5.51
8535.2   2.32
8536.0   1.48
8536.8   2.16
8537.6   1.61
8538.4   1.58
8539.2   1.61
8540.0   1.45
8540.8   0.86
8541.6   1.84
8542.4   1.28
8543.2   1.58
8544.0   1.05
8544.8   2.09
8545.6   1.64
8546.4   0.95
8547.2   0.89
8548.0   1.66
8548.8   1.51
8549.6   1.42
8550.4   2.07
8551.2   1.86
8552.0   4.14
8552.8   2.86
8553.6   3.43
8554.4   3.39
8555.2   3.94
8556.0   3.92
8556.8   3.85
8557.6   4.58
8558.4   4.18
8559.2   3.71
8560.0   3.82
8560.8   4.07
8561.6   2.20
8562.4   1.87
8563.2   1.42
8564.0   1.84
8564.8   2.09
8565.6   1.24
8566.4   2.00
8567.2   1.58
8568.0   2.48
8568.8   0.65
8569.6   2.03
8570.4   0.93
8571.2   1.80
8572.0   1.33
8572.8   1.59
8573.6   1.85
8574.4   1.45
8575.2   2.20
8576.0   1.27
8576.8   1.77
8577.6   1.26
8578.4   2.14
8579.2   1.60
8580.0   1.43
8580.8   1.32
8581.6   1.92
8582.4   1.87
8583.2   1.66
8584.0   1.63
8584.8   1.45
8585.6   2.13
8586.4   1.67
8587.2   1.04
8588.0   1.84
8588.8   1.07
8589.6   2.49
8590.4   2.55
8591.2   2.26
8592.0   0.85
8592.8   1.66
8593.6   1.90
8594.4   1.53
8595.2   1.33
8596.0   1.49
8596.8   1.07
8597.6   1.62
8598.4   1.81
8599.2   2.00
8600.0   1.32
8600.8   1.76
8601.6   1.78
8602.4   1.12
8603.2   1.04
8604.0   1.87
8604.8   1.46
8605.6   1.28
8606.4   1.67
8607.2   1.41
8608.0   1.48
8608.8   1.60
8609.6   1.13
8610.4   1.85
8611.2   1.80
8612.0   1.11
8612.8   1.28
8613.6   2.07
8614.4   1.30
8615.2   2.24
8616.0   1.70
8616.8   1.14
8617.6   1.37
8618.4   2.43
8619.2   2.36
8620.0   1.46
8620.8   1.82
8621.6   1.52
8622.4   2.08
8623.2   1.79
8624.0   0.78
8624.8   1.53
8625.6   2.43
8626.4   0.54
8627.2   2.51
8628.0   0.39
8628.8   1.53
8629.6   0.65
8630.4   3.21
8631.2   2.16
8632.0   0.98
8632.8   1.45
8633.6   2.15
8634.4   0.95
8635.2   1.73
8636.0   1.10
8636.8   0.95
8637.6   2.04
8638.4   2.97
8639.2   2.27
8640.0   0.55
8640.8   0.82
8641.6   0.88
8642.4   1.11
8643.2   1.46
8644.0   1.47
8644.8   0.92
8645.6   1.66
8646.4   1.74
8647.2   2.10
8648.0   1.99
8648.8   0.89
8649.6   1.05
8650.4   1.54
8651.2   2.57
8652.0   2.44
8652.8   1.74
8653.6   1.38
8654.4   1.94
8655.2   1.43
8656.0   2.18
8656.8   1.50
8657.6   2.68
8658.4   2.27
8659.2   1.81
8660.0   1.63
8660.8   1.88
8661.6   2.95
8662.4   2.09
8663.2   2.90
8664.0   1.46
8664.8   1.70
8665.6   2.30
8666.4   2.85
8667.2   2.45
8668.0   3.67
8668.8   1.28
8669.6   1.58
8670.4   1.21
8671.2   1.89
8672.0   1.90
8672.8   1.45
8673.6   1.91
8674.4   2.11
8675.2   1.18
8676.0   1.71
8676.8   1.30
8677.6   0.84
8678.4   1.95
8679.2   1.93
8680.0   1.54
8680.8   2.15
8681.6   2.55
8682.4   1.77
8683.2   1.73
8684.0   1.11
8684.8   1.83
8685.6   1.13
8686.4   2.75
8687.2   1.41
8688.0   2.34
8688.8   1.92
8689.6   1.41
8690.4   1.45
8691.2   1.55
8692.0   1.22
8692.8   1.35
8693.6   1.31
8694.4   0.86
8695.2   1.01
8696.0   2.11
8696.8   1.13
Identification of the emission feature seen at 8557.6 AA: [N II]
